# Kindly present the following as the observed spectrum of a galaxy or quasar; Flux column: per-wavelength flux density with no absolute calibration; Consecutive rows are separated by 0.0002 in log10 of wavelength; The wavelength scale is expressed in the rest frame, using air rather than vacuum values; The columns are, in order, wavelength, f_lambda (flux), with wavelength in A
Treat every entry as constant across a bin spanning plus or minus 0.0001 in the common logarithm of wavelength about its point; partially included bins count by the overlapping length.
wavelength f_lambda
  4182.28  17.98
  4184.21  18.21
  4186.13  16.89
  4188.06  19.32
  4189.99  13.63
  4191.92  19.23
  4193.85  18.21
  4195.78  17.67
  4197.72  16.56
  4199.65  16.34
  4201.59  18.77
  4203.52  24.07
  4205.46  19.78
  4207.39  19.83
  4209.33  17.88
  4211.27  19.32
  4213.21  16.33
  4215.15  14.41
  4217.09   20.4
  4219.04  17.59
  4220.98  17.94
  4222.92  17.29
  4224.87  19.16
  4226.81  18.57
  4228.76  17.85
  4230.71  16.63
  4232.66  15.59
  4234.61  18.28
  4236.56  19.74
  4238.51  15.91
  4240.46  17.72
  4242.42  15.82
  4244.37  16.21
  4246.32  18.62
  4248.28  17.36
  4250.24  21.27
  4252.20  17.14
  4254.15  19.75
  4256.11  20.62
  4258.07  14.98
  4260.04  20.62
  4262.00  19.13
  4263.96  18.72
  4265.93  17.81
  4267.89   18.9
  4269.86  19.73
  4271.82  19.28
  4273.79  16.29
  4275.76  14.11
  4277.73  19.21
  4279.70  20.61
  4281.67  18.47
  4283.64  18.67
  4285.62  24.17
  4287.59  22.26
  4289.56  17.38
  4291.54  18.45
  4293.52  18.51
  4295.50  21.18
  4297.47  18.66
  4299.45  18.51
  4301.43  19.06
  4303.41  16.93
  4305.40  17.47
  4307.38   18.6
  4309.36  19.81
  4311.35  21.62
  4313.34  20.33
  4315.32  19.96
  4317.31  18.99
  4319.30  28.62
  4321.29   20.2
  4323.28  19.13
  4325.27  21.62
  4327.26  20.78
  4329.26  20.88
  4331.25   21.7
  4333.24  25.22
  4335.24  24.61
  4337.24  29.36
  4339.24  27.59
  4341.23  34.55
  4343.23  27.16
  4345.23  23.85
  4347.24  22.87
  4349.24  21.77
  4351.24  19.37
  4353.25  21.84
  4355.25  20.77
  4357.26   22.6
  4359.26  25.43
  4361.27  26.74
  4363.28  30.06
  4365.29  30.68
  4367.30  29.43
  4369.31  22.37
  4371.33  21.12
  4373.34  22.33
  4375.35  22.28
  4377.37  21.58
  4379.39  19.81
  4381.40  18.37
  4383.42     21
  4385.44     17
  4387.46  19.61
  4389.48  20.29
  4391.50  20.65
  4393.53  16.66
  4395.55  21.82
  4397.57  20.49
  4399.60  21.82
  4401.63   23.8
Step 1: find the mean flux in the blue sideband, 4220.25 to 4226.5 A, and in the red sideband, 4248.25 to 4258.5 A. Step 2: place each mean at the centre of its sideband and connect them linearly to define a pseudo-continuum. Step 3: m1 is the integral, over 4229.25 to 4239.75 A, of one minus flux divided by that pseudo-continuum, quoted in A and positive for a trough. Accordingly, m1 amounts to 0.7 A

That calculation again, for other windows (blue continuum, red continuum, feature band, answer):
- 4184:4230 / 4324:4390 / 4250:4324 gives 5.8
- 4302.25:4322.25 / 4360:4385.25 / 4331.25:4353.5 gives -3.4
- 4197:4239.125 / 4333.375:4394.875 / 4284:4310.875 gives 2.1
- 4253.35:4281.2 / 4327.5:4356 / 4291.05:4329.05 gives 3.3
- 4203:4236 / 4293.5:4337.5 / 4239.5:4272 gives 1.3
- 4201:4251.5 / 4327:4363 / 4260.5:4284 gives 2.4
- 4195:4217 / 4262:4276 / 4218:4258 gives 0.8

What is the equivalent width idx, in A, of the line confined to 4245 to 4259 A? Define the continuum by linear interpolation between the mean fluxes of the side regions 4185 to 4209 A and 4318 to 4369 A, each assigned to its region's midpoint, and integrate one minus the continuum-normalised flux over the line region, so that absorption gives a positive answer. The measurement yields 1.5 A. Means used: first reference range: 18.4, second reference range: 24.6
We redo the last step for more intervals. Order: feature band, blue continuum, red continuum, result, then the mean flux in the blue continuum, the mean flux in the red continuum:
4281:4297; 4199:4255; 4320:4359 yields 0.9 A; 18.1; 23.5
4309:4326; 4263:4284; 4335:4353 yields 1.2 A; 18.3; 25.6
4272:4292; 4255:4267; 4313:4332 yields 0.6 A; 18.7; 21.3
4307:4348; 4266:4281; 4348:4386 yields -4.4 A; 18.3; 22.9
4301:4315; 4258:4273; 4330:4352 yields 2.1 A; 18.8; 25.3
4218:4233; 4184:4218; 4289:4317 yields 0.6 A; 18.2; 19.1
